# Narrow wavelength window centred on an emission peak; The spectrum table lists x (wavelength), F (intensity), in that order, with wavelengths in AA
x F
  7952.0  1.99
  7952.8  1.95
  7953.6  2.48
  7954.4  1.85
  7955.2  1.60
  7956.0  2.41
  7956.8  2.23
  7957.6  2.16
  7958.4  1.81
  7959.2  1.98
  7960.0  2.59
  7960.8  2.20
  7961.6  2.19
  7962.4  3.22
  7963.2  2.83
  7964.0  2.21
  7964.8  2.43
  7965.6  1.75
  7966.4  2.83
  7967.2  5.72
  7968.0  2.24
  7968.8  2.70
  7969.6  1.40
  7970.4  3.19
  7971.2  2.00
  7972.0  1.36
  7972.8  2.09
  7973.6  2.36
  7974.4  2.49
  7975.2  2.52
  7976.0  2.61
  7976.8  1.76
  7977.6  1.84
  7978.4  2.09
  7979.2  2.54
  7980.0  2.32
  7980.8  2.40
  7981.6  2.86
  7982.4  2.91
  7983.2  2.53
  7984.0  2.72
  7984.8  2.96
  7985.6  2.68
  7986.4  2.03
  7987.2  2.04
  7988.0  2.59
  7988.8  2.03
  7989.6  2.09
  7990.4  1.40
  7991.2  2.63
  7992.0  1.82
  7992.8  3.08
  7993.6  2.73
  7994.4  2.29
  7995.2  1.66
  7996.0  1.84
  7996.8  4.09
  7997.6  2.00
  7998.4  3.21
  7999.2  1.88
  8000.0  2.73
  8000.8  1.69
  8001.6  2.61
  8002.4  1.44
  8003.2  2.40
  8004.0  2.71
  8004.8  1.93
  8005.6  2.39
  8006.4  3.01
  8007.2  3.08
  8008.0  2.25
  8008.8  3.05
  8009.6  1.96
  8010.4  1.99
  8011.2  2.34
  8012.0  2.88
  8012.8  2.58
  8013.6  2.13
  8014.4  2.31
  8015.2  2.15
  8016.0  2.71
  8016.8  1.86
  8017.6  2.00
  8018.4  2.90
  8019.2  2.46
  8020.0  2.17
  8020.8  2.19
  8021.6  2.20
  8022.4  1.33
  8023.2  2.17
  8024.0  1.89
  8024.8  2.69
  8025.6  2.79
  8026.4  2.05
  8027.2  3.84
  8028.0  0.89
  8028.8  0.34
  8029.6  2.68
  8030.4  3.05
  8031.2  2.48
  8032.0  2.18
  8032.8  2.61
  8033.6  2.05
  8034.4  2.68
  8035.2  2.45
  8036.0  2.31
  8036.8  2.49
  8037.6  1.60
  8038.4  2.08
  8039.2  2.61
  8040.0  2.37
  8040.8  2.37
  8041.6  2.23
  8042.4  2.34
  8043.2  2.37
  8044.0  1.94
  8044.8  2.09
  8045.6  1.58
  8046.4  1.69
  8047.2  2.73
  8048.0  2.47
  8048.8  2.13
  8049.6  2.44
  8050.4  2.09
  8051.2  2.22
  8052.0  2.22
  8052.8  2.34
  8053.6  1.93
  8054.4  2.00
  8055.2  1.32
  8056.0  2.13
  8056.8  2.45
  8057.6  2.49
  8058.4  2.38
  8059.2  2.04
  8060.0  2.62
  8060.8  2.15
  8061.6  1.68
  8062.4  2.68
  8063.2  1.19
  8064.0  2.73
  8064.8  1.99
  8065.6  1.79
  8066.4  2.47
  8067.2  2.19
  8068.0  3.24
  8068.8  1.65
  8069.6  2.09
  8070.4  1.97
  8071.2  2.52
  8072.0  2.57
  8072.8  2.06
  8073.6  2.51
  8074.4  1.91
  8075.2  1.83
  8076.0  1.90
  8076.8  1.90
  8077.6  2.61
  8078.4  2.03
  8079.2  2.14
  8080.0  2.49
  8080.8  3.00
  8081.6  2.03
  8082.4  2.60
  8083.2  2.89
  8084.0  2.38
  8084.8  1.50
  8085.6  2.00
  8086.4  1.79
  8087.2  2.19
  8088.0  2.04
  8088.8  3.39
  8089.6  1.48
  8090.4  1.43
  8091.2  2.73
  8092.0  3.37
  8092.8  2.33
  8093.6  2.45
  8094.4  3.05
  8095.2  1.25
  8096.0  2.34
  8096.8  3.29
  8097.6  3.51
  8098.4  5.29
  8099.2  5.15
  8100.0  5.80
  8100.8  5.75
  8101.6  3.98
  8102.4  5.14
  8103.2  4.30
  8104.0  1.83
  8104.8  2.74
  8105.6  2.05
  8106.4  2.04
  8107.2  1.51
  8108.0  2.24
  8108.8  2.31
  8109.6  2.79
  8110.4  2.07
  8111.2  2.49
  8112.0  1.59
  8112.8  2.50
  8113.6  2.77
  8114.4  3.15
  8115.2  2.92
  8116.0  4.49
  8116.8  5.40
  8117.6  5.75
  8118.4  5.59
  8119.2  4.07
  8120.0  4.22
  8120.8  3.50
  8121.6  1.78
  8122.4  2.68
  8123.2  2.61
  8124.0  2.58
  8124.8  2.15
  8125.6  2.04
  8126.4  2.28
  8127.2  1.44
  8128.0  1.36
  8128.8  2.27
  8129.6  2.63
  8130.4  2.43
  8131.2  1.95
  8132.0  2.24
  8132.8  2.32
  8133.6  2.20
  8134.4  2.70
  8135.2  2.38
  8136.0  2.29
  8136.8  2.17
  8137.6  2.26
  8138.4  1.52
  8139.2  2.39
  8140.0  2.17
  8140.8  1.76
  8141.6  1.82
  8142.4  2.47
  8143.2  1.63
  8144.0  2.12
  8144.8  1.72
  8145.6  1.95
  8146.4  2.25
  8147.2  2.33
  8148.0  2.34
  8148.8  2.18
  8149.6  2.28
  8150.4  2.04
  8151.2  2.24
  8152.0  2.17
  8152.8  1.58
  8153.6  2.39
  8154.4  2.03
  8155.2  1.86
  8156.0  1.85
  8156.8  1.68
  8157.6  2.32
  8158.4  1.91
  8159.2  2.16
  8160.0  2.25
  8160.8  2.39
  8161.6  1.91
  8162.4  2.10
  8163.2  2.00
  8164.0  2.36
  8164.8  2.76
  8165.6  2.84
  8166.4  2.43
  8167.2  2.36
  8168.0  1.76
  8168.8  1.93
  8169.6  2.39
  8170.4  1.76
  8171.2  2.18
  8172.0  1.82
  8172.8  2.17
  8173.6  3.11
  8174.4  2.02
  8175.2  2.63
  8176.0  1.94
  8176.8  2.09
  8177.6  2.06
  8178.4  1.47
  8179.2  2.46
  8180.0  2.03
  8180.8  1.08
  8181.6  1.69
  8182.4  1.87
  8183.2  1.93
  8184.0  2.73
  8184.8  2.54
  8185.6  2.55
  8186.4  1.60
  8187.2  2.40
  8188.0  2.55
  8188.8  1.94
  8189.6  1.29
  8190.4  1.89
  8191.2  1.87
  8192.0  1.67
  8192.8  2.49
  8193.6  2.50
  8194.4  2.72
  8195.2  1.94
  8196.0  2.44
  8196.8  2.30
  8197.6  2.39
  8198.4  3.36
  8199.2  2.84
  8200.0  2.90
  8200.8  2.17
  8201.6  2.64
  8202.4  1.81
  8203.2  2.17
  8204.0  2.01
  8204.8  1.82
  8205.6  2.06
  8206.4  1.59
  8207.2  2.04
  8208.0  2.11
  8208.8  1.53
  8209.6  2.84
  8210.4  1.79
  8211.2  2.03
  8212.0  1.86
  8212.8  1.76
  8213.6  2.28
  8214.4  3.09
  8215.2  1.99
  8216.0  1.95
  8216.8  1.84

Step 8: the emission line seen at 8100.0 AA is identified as [S II]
